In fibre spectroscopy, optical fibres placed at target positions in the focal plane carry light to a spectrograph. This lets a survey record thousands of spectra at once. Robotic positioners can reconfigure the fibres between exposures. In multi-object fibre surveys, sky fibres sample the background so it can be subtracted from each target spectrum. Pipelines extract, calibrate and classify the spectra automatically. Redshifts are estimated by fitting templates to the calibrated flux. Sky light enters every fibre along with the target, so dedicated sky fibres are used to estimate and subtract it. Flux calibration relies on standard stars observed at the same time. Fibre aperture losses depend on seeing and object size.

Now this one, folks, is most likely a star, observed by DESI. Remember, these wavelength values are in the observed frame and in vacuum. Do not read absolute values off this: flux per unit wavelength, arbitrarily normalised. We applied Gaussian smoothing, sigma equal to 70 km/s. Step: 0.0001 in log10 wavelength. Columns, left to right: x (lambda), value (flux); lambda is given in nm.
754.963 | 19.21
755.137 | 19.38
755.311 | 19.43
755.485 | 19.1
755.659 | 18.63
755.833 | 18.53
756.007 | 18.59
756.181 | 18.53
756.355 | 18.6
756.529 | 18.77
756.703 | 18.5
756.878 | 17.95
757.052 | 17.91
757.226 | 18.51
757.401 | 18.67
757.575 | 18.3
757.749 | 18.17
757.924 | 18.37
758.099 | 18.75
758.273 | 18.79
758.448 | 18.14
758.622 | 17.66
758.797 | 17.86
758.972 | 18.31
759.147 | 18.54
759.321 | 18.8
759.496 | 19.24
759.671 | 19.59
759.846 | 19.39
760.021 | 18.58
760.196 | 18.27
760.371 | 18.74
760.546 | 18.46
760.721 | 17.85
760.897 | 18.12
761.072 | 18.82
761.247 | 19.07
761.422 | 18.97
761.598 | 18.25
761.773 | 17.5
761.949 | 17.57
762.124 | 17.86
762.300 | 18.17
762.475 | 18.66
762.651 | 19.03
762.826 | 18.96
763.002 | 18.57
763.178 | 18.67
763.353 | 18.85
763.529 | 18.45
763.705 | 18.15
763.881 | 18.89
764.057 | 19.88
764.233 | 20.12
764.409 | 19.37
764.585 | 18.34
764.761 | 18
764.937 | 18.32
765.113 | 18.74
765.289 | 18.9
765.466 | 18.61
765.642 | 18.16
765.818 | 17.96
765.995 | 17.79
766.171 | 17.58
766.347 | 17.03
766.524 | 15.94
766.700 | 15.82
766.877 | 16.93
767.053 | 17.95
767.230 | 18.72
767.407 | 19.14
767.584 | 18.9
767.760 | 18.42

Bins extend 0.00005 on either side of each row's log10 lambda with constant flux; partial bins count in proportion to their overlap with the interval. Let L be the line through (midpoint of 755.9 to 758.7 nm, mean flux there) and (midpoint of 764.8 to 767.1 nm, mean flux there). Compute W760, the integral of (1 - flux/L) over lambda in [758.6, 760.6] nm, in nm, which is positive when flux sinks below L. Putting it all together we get -0.05 nm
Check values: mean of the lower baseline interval 18.4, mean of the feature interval 18.7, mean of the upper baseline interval 17.7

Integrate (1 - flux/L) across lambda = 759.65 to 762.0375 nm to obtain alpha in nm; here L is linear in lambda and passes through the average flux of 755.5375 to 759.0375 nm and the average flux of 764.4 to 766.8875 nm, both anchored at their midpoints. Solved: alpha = -0.04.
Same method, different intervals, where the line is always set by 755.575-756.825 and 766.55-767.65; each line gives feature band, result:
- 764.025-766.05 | -0.08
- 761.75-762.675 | 0.00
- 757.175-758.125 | 0.00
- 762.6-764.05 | -0.06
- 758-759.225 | 0.01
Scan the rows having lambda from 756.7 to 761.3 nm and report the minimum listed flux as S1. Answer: 17.66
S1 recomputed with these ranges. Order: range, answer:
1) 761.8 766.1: 17.57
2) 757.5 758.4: 18.17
